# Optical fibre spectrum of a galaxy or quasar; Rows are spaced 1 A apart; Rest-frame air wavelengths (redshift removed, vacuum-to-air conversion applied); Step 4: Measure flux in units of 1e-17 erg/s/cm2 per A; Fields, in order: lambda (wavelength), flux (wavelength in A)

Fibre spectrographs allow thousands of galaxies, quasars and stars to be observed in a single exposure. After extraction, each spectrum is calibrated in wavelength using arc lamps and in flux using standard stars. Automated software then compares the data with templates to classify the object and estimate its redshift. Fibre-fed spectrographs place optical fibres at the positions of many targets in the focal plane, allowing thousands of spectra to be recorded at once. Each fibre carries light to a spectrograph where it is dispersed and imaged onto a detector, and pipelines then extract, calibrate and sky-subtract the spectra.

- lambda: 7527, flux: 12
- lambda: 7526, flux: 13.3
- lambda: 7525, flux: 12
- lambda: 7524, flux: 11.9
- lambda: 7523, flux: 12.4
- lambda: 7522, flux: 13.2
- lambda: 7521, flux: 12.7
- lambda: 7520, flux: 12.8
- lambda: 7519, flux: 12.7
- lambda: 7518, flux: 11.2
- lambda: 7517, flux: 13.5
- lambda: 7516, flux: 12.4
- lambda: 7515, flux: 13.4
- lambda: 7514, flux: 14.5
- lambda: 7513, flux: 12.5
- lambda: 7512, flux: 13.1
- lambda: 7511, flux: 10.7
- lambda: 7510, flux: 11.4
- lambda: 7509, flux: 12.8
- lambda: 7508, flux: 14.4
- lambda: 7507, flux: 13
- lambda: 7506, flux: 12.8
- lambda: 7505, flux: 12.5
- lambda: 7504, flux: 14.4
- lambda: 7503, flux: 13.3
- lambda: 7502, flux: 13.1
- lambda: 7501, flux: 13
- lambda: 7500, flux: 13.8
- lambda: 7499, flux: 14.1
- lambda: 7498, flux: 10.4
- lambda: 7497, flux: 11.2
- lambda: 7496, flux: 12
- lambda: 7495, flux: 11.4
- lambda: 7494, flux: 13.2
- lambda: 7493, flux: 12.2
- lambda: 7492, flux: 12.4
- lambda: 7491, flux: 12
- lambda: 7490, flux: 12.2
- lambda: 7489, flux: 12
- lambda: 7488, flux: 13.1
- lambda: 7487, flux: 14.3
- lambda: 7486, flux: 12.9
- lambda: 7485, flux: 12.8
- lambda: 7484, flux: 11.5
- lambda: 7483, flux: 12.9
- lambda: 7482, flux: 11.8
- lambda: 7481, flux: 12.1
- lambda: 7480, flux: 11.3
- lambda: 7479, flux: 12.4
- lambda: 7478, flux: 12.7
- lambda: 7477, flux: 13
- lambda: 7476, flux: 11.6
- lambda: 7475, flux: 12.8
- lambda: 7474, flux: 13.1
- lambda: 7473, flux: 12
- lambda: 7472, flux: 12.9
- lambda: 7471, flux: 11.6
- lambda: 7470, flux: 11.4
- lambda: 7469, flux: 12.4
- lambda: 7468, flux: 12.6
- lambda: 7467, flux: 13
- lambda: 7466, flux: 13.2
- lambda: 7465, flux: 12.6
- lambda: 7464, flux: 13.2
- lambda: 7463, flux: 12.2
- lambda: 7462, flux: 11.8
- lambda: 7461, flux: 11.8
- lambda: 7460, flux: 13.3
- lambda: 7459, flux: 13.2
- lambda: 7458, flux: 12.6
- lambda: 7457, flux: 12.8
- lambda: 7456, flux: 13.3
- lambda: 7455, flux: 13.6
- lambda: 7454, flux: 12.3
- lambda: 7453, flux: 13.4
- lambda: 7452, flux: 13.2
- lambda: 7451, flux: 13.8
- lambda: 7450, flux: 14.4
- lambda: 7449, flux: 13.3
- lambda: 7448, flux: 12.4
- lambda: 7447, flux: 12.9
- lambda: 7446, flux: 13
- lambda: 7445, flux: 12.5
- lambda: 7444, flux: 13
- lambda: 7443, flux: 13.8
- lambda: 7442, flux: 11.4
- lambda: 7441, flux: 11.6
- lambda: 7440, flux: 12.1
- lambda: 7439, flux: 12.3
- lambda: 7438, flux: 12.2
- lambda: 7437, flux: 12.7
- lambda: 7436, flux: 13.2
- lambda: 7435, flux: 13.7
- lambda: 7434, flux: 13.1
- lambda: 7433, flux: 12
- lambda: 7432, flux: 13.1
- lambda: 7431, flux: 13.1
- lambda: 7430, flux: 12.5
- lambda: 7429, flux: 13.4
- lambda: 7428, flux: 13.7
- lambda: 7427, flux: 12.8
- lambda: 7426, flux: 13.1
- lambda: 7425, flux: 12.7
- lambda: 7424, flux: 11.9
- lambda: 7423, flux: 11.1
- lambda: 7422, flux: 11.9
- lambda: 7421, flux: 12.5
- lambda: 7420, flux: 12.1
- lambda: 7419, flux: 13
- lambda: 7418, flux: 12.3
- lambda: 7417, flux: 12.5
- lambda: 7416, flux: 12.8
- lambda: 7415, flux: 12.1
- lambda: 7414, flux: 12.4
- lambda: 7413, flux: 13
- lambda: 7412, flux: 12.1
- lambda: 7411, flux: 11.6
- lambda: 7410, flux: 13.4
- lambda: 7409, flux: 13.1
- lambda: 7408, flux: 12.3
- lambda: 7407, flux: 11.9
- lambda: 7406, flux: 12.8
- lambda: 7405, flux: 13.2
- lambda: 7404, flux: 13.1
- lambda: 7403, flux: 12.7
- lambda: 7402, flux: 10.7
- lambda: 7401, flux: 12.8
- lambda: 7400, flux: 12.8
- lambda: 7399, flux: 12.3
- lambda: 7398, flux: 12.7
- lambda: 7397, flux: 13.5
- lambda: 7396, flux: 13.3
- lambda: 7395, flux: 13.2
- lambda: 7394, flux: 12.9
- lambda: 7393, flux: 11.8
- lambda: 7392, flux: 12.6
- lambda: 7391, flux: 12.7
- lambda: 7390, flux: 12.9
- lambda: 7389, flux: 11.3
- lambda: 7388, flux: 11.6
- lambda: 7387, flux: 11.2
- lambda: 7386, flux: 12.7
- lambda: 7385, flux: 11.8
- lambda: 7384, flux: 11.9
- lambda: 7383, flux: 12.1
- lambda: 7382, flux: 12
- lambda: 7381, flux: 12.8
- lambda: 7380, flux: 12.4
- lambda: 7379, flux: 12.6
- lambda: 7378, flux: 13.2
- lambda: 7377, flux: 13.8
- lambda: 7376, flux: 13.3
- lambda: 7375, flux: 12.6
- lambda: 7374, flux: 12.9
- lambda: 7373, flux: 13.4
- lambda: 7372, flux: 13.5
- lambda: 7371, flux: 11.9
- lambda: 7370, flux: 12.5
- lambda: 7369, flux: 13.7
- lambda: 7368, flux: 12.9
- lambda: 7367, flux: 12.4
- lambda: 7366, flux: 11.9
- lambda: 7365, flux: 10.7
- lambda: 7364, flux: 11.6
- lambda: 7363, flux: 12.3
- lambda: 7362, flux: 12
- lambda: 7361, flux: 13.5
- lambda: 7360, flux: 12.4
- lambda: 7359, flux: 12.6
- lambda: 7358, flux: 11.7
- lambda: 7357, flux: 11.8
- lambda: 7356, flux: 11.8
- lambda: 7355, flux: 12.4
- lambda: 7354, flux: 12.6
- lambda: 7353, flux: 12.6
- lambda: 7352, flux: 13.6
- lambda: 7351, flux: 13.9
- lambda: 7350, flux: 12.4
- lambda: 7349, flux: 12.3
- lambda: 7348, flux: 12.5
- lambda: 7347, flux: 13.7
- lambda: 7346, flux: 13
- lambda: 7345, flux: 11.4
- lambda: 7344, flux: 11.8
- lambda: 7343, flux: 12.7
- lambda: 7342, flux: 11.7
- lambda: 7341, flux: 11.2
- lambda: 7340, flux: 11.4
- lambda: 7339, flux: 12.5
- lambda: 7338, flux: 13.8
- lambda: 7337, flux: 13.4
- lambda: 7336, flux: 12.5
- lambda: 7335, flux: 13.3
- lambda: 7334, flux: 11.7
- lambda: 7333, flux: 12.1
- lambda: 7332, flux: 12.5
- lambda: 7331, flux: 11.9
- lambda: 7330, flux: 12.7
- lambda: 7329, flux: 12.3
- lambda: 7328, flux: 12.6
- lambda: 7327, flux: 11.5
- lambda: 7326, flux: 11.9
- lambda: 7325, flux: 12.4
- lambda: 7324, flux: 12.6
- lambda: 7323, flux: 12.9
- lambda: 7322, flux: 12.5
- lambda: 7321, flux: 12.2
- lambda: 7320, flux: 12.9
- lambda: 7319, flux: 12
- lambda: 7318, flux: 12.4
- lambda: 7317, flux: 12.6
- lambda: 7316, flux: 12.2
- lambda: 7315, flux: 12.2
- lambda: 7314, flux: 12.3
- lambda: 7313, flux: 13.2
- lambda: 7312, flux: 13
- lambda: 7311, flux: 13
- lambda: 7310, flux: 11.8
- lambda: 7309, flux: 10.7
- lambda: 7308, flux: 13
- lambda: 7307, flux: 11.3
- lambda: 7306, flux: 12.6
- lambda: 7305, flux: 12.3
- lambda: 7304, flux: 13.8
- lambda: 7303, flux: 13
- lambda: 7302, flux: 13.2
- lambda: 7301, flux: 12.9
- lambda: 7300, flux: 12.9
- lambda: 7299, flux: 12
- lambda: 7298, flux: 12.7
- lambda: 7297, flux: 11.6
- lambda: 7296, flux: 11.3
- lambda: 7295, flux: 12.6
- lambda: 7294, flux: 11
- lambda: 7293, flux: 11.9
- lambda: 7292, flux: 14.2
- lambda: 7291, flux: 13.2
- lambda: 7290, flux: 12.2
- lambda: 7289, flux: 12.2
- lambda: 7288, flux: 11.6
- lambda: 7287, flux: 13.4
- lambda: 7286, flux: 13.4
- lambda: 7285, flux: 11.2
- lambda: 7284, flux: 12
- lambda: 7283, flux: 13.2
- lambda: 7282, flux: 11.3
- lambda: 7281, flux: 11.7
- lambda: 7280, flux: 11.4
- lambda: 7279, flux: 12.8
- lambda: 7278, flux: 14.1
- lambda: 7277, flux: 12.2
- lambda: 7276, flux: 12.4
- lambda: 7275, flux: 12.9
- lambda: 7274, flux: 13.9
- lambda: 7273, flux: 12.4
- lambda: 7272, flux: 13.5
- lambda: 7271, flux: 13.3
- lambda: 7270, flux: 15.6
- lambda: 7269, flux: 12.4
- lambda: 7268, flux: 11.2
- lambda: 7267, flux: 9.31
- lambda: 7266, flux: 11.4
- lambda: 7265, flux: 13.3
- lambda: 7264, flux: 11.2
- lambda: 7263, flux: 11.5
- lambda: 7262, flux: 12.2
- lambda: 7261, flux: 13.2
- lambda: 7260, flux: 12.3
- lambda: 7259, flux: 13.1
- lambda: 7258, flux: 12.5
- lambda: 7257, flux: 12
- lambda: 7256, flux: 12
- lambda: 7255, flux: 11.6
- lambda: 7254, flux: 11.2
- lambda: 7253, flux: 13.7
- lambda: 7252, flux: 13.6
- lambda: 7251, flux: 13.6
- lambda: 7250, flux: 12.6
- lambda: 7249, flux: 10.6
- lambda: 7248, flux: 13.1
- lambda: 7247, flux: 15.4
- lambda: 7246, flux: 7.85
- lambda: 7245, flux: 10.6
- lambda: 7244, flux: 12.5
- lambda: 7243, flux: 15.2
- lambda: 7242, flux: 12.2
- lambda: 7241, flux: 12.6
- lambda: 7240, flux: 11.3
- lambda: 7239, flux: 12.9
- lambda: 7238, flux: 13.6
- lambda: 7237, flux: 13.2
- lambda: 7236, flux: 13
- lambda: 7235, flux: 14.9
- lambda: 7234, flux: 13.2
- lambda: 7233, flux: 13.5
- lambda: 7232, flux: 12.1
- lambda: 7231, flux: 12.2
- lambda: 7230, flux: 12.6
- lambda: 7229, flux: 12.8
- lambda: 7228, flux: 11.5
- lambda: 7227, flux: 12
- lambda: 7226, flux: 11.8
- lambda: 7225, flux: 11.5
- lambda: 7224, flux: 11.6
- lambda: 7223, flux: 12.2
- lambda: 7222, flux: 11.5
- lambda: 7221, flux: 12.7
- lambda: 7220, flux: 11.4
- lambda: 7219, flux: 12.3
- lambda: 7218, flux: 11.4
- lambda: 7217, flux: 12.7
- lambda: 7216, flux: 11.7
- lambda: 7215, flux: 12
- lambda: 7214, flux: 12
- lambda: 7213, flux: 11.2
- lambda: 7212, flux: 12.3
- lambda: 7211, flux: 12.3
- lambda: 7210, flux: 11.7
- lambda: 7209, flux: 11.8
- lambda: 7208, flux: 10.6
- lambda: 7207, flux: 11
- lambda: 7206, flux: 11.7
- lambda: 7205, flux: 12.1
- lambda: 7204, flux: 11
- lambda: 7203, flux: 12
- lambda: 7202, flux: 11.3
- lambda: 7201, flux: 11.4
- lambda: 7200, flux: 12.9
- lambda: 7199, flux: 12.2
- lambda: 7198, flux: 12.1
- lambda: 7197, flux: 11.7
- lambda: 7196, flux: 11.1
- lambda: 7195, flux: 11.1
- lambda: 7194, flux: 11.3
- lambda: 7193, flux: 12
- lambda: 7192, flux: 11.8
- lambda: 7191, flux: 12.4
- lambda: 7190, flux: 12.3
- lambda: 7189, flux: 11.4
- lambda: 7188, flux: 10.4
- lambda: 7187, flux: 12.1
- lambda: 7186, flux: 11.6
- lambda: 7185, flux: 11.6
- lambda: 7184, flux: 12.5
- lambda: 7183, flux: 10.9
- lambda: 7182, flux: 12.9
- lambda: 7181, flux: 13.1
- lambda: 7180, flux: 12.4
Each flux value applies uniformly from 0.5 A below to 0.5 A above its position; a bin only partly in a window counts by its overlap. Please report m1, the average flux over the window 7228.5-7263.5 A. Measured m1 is 12.6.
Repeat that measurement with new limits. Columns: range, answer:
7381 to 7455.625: 12.6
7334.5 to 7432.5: 12.5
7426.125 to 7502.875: 12.7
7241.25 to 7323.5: 12.4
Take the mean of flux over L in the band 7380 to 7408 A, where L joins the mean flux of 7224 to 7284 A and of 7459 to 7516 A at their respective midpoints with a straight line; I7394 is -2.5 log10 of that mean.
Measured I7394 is 0.01 mag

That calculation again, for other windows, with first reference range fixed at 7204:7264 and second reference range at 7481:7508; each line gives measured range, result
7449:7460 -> -0.06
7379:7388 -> 0.03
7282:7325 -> -0.01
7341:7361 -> 0.00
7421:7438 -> -0.02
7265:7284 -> -0.02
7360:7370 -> 0.01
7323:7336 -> 0.01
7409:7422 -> 0.00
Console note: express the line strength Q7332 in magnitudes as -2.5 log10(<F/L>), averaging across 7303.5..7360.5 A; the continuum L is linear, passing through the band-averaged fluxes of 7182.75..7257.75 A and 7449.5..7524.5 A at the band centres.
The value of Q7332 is -0.01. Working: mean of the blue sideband 12.1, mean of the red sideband 12.7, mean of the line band 12.4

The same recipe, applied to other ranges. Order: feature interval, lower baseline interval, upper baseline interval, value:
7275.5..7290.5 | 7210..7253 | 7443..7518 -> 0.009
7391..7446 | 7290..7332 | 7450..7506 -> -0.004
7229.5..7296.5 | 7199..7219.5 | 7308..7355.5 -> -0.038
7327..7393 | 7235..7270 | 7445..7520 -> 0.007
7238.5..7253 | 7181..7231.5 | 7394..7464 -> -0.044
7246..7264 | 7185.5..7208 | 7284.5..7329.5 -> -0.033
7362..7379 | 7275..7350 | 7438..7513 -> -0.013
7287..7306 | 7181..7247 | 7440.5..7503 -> -0.026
